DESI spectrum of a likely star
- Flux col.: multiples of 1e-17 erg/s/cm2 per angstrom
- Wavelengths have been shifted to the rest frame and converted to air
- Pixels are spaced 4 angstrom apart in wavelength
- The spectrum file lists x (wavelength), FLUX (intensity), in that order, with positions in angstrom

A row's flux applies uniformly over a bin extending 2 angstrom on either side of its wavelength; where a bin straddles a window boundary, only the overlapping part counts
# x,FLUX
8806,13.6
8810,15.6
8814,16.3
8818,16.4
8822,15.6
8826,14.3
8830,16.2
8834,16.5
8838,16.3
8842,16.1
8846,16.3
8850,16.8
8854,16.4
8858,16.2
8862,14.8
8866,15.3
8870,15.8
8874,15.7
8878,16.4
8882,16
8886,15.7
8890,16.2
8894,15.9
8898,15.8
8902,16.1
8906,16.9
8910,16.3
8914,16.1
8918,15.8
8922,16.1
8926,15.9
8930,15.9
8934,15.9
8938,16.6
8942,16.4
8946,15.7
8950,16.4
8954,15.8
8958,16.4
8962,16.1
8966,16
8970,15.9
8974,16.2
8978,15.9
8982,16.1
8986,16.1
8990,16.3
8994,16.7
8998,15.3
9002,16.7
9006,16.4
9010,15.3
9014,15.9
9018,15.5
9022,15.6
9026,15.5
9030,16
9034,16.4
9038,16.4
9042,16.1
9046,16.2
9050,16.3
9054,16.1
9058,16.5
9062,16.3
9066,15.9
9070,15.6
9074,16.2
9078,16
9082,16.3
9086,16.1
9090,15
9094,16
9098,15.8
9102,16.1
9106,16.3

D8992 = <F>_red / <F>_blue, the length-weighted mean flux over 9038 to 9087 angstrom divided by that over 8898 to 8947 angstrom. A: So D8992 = 1.00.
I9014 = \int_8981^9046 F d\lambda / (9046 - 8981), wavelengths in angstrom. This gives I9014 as 16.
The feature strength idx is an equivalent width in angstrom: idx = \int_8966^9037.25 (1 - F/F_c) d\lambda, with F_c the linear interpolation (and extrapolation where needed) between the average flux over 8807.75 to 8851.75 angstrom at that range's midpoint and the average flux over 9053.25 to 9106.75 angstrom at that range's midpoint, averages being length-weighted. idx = 0.1 angstrom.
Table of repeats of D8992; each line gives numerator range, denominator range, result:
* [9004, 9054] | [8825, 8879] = 1.00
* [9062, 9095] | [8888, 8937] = 0.99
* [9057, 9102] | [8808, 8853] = 1.00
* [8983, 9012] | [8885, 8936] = 1.00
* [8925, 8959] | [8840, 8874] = 1.01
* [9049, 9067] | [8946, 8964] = 1.01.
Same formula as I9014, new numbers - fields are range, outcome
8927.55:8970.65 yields 16.1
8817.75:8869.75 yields 15.9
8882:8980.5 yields 16.1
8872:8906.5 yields 16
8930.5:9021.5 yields 16.1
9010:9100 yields 16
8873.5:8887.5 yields 16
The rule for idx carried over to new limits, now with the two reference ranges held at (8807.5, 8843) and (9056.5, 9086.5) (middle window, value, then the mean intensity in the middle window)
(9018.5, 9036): 0.2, 15.8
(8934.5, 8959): -0.3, 16.2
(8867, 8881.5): 0.0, 15.9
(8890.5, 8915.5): -0.4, 16.2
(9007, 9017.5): 0.3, 15.7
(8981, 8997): -0.2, 16.2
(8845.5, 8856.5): -0.4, 16.5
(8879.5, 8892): 0.0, 16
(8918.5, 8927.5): 0.0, 16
